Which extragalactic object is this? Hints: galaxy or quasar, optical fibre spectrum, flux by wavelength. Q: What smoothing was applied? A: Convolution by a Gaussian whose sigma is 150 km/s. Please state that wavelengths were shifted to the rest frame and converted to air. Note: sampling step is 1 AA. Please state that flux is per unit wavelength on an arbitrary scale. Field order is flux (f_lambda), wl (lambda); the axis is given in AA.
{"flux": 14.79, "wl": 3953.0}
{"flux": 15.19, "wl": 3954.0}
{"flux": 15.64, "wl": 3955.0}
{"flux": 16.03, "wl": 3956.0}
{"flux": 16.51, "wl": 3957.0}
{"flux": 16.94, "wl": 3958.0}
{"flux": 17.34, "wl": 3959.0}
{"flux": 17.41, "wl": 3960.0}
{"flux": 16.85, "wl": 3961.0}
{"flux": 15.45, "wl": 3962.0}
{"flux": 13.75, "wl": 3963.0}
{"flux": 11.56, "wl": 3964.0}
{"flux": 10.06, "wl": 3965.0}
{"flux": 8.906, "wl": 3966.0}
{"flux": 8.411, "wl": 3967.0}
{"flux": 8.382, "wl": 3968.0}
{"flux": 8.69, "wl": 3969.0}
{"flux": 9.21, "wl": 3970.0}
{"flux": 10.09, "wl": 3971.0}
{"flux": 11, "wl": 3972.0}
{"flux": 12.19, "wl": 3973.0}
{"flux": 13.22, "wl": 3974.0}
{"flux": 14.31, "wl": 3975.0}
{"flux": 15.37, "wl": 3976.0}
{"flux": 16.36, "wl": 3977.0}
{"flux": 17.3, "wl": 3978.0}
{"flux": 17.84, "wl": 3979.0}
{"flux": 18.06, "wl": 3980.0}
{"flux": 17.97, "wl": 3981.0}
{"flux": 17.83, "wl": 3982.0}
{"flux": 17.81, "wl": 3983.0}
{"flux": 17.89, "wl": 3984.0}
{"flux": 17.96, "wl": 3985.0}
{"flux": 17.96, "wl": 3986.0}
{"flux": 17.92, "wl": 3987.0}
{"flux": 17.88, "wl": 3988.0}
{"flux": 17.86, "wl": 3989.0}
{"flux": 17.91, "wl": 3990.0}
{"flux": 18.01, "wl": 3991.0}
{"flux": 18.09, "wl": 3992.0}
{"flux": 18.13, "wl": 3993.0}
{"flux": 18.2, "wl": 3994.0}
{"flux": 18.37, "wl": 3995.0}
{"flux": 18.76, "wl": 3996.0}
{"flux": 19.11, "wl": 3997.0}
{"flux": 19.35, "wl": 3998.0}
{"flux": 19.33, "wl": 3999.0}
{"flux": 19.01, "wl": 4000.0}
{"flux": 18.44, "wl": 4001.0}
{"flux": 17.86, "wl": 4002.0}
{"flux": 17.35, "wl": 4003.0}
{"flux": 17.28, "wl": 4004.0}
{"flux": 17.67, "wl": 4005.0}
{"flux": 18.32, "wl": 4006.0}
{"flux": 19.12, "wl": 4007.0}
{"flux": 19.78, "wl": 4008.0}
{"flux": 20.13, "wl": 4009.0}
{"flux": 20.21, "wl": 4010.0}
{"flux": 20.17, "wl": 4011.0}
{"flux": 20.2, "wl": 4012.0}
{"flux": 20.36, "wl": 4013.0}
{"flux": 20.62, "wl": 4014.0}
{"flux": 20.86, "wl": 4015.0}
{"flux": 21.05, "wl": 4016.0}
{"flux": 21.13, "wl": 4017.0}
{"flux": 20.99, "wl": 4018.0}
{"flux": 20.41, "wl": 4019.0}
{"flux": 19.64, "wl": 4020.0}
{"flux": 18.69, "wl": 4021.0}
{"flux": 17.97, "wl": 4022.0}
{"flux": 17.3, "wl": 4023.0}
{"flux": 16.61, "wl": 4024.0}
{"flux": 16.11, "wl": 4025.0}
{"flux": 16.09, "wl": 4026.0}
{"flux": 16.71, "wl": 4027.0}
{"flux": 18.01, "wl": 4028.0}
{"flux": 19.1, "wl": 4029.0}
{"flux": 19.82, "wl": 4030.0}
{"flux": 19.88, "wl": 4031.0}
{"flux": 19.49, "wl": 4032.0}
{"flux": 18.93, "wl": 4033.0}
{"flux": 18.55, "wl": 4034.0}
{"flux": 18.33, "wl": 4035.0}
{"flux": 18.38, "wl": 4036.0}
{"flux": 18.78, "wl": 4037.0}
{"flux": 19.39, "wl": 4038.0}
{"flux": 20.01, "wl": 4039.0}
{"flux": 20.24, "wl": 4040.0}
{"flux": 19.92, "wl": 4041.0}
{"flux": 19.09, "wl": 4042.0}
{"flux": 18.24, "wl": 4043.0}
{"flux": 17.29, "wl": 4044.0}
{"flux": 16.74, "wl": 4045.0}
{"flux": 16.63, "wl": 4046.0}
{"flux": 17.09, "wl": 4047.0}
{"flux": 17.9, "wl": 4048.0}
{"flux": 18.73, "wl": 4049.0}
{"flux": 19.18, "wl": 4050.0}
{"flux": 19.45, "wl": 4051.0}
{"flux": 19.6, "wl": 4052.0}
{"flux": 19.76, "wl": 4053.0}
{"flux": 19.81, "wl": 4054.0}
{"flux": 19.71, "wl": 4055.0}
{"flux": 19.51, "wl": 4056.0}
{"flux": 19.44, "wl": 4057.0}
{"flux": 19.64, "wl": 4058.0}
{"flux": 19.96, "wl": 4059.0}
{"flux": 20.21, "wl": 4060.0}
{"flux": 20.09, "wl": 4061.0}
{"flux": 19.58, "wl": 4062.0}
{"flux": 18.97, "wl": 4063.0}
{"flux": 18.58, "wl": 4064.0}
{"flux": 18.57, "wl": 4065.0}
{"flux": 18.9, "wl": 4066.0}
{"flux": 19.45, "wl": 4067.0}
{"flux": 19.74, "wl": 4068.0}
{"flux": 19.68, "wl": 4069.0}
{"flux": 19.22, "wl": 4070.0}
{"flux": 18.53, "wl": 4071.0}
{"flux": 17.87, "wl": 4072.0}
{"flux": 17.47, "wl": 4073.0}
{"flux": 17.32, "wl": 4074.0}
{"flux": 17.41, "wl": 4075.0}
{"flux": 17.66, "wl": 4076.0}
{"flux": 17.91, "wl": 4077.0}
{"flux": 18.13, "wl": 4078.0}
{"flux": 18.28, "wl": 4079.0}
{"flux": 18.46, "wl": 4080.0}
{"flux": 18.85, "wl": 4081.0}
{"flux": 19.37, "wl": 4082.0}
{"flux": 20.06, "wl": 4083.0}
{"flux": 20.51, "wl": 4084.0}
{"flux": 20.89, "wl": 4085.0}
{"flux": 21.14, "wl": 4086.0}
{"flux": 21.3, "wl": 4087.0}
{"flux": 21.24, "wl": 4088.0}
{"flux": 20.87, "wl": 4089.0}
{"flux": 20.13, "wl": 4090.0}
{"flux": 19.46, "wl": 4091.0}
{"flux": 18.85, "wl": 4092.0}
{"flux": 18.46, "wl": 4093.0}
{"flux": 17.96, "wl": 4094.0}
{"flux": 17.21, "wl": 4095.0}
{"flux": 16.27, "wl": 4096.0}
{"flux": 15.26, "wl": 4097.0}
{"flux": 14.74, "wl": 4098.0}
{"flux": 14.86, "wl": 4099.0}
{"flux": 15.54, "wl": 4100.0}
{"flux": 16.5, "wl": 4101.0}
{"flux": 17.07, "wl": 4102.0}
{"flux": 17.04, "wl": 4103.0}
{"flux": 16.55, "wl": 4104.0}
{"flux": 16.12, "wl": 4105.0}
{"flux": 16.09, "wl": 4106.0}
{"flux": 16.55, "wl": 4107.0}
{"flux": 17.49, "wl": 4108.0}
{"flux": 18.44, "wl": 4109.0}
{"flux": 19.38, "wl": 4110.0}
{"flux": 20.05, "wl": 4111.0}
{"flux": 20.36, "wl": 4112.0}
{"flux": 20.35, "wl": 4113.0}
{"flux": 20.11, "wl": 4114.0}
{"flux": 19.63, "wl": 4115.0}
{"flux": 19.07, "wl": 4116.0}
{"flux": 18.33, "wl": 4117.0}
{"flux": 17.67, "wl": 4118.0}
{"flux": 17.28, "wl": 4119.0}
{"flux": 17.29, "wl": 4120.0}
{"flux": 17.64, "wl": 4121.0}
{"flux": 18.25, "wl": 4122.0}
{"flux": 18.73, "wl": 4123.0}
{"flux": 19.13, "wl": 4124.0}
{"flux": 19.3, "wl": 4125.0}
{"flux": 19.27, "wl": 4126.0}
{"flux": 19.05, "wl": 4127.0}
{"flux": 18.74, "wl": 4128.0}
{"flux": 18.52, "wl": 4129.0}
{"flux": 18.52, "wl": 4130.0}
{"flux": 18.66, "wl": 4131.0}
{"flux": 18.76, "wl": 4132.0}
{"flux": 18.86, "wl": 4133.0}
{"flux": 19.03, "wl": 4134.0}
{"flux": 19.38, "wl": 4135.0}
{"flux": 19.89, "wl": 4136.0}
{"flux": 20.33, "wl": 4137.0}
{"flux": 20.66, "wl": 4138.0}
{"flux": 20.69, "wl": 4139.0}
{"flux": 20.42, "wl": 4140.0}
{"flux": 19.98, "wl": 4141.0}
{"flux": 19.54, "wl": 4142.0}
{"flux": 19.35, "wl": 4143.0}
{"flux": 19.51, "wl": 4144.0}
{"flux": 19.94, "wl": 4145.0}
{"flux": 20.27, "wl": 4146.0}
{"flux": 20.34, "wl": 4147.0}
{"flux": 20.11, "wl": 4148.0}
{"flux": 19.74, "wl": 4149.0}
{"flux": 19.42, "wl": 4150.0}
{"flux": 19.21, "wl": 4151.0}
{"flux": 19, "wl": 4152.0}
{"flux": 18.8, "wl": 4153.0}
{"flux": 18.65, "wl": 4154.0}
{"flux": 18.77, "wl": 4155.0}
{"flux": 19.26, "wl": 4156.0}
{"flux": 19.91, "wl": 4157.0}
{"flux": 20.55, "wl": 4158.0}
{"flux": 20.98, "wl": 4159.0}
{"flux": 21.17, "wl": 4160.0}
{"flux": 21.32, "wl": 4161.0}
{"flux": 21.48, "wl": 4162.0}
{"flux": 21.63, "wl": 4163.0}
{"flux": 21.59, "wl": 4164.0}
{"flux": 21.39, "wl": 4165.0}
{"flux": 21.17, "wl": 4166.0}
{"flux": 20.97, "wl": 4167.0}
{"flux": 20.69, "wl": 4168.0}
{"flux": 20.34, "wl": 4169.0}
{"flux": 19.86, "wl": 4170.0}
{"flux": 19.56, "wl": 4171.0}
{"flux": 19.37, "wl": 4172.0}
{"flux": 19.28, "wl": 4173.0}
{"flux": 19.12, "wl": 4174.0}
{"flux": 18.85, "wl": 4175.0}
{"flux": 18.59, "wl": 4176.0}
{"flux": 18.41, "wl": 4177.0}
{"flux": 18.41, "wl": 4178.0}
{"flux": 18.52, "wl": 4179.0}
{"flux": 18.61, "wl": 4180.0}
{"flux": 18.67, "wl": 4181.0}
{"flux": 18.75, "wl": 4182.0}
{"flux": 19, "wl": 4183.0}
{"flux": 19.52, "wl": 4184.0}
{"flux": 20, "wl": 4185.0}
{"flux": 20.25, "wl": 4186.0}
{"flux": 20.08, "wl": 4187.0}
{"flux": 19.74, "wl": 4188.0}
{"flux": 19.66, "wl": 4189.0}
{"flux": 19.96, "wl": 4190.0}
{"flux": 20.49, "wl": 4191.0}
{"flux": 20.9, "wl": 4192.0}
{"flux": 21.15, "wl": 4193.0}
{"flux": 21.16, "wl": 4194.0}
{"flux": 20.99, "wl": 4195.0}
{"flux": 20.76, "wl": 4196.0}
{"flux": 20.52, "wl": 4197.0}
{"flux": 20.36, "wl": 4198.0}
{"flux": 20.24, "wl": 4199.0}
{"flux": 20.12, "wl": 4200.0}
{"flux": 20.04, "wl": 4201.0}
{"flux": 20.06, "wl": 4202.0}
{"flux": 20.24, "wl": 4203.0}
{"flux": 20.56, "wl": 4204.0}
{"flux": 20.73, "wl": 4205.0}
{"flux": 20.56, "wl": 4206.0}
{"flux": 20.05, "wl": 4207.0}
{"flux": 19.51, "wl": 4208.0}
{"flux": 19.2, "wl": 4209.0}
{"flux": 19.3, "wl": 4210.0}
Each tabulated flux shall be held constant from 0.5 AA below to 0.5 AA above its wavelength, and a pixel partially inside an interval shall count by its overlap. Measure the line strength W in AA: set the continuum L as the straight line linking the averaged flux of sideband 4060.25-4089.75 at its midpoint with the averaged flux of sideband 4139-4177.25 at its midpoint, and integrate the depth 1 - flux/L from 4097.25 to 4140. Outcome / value 2.8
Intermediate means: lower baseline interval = 19.2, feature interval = 18.3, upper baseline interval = 20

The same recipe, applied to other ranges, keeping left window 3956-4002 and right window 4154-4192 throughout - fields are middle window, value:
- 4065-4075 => -0.5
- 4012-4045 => -4.2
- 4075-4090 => -1.3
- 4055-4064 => -1.1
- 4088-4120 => 0.9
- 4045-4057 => -1.0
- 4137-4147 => -0.4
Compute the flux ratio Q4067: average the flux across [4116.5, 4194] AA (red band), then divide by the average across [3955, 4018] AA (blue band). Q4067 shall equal 1.17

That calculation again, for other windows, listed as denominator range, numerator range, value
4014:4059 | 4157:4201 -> 1.06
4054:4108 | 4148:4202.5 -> 1.08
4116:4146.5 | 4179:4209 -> 1.05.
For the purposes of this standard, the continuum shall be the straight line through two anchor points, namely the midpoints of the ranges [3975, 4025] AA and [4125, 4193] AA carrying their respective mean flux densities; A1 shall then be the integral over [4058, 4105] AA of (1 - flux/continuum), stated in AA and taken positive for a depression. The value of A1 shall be 1.57 AA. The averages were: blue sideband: 18.6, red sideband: 19.7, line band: 18.5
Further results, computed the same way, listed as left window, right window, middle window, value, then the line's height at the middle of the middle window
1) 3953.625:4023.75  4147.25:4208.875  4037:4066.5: -1.8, 17.9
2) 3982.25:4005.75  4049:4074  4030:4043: -0.3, 18.8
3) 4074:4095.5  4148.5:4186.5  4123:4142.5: 0.1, 19.5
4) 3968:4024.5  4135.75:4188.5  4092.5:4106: 1.8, 19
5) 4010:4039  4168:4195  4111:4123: 0.4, 19.4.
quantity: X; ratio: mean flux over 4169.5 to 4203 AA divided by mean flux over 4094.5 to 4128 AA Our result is 1.1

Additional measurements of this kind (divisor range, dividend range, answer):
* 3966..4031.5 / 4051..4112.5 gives 1.07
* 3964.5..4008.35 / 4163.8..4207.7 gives 1.24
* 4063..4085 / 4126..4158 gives 1.04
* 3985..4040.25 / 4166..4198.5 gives 1.05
